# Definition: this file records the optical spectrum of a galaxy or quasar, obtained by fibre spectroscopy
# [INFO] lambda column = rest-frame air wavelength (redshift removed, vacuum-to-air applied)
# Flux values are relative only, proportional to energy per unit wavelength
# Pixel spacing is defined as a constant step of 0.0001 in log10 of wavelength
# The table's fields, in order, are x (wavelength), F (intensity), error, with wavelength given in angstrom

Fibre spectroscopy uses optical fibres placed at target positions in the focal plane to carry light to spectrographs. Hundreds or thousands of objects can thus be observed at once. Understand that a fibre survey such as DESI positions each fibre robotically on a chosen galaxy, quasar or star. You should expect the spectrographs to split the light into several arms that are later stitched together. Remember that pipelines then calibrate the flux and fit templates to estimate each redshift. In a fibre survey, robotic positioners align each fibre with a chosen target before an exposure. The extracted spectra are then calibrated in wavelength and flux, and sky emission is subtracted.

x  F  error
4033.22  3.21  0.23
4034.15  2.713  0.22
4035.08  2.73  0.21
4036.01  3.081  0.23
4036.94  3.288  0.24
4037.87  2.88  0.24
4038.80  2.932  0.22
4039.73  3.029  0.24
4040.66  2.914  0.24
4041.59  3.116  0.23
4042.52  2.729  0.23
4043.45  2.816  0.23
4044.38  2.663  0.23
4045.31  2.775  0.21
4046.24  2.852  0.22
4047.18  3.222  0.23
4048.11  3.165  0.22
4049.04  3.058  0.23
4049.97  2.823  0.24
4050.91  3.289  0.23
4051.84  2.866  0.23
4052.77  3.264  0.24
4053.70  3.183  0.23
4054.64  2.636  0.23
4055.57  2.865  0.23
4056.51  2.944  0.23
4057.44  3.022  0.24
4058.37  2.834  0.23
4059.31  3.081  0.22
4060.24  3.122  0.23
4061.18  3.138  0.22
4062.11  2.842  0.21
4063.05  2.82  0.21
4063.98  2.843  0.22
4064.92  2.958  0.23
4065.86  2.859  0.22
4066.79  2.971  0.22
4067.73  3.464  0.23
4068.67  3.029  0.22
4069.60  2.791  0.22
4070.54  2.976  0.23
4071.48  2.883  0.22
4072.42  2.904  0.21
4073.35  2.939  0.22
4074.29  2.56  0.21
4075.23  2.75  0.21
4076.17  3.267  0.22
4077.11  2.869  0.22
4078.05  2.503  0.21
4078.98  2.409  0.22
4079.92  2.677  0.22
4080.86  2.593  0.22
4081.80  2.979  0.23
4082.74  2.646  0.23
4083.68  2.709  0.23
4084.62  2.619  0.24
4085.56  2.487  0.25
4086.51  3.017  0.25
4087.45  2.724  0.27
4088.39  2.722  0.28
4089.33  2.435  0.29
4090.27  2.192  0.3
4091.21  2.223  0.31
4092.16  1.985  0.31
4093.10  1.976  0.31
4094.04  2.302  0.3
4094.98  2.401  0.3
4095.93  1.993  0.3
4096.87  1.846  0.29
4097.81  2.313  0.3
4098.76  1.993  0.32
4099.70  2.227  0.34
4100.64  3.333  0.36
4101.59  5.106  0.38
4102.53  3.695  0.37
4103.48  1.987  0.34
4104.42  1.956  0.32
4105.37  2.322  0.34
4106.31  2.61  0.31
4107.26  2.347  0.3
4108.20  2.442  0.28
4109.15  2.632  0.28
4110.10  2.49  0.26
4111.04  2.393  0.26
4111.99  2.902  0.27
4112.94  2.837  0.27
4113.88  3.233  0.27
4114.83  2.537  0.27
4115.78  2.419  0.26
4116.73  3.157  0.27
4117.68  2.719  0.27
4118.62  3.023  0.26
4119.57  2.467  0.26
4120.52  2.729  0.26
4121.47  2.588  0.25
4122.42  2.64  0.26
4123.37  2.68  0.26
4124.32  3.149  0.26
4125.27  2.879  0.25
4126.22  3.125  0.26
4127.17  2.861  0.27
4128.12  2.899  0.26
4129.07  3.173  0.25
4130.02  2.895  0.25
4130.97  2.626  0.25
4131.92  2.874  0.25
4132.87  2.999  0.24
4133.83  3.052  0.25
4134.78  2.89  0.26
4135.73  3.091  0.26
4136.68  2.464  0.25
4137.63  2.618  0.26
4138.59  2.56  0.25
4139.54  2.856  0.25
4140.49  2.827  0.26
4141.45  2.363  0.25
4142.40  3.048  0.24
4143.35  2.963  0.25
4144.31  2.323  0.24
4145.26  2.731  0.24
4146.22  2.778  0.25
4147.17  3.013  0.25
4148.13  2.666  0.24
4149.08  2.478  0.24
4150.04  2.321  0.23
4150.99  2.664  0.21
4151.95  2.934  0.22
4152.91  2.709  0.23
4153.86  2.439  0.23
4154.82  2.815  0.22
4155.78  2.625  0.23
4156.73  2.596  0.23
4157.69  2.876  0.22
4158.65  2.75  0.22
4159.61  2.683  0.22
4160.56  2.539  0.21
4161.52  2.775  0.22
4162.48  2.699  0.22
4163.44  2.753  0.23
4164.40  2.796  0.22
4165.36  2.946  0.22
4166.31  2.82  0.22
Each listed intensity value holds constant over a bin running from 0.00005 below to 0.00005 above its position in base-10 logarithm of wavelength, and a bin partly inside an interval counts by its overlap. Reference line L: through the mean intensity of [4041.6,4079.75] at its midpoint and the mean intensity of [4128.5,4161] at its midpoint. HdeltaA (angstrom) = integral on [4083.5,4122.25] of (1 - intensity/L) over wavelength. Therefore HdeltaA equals 3.36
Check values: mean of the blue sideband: 2.93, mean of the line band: 2.59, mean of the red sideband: 2.74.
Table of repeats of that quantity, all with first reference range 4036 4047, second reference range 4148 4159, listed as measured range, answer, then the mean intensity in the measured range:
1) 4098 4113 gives 0.42 angstrom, 2.69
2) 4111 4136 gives -1.15 angstrom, 2.85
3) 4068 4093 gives 1.30 angstrom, 2.68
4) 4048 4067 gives -0.60 angstrom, 2.98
